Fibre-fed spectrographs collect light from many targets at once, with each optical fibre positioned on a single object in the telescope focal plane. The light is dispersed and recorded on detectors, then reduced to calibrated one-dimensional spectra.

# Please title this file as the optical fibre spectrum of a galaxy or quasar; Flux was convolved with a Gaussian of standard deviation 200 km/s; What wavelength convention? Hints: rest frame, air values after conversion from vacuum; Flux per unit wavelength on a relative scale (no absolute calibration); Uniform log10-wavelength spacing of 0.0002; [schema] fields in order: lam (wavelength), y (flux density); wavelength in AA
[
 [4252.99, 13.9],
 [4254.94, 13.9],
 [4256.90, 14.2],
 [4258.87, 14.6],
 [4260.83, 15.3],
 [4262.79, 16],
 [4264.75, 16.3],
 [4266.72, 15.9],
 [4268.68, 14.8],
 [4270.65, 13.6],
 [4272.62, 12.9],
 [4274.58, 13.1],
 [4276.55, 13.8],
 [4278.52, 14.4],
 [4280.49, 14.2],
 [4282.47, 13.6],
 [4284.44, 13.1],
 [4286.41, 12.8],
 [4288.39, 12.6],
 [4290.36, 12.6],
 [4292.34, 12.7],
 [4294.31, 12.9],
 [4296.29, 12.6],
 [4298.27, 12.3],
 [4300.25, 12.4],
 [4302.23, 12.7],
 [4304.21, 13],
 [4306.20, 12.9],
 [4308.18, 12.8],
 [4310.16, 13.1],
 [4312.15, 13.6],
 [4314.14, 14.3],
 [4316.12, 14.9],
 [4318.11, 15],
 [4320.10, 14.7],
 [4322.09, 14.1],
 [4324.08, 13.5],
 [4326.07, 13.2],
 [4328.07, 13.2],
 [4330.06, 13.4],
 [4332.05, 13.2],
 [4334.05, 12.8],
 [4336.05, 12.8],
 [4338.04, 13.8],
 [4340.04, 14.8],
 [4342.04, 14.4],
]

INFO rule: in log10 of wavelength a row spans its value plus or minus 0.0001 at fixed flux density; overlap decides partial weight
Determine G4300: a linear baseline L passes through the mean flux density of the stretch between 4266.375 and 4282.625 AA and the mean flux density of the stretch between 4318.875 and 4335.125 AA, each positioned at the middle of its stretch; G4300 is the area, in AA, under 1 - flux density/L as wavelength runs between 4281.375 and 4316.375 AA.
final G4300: 1.91 AA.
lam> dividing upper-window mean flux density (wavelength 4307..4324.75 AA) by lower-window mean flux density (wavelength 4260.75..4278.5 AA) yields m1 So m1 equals 0.96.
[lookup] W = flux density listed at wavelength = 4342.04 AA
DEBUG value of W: 14.4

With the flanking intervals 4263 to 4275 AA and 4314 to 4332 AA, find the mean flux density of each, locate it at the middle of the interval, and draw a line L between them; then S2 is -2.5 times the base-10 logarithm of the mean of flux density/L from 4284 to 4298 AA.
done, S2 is 0.131 mag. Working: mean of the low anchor 14.6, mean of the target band 12.7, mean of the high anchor 14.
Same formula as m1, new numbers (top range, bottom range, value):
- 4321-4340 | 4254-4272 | 0.90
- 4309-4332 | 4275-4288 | 1.02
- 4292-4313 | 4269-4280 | 0.94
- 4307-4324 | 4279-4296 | 1.07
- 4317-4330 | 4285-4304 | 1.10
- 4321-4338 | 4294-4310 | 1.05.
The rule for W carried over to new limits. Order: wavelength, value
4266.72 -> 15.9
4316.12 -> 14.9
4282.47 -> 13.6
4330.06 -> 13.4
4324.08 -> 13.5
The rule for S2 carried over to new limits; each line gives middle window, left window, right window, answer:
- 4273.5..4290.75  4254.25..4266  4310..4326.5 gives 0.10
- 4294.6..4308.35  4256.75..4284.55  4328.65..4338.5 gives 0.09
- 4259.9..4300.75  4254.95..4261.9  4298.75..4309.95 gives 0.00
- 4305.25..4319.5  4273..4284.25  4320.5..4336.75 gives -0.03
